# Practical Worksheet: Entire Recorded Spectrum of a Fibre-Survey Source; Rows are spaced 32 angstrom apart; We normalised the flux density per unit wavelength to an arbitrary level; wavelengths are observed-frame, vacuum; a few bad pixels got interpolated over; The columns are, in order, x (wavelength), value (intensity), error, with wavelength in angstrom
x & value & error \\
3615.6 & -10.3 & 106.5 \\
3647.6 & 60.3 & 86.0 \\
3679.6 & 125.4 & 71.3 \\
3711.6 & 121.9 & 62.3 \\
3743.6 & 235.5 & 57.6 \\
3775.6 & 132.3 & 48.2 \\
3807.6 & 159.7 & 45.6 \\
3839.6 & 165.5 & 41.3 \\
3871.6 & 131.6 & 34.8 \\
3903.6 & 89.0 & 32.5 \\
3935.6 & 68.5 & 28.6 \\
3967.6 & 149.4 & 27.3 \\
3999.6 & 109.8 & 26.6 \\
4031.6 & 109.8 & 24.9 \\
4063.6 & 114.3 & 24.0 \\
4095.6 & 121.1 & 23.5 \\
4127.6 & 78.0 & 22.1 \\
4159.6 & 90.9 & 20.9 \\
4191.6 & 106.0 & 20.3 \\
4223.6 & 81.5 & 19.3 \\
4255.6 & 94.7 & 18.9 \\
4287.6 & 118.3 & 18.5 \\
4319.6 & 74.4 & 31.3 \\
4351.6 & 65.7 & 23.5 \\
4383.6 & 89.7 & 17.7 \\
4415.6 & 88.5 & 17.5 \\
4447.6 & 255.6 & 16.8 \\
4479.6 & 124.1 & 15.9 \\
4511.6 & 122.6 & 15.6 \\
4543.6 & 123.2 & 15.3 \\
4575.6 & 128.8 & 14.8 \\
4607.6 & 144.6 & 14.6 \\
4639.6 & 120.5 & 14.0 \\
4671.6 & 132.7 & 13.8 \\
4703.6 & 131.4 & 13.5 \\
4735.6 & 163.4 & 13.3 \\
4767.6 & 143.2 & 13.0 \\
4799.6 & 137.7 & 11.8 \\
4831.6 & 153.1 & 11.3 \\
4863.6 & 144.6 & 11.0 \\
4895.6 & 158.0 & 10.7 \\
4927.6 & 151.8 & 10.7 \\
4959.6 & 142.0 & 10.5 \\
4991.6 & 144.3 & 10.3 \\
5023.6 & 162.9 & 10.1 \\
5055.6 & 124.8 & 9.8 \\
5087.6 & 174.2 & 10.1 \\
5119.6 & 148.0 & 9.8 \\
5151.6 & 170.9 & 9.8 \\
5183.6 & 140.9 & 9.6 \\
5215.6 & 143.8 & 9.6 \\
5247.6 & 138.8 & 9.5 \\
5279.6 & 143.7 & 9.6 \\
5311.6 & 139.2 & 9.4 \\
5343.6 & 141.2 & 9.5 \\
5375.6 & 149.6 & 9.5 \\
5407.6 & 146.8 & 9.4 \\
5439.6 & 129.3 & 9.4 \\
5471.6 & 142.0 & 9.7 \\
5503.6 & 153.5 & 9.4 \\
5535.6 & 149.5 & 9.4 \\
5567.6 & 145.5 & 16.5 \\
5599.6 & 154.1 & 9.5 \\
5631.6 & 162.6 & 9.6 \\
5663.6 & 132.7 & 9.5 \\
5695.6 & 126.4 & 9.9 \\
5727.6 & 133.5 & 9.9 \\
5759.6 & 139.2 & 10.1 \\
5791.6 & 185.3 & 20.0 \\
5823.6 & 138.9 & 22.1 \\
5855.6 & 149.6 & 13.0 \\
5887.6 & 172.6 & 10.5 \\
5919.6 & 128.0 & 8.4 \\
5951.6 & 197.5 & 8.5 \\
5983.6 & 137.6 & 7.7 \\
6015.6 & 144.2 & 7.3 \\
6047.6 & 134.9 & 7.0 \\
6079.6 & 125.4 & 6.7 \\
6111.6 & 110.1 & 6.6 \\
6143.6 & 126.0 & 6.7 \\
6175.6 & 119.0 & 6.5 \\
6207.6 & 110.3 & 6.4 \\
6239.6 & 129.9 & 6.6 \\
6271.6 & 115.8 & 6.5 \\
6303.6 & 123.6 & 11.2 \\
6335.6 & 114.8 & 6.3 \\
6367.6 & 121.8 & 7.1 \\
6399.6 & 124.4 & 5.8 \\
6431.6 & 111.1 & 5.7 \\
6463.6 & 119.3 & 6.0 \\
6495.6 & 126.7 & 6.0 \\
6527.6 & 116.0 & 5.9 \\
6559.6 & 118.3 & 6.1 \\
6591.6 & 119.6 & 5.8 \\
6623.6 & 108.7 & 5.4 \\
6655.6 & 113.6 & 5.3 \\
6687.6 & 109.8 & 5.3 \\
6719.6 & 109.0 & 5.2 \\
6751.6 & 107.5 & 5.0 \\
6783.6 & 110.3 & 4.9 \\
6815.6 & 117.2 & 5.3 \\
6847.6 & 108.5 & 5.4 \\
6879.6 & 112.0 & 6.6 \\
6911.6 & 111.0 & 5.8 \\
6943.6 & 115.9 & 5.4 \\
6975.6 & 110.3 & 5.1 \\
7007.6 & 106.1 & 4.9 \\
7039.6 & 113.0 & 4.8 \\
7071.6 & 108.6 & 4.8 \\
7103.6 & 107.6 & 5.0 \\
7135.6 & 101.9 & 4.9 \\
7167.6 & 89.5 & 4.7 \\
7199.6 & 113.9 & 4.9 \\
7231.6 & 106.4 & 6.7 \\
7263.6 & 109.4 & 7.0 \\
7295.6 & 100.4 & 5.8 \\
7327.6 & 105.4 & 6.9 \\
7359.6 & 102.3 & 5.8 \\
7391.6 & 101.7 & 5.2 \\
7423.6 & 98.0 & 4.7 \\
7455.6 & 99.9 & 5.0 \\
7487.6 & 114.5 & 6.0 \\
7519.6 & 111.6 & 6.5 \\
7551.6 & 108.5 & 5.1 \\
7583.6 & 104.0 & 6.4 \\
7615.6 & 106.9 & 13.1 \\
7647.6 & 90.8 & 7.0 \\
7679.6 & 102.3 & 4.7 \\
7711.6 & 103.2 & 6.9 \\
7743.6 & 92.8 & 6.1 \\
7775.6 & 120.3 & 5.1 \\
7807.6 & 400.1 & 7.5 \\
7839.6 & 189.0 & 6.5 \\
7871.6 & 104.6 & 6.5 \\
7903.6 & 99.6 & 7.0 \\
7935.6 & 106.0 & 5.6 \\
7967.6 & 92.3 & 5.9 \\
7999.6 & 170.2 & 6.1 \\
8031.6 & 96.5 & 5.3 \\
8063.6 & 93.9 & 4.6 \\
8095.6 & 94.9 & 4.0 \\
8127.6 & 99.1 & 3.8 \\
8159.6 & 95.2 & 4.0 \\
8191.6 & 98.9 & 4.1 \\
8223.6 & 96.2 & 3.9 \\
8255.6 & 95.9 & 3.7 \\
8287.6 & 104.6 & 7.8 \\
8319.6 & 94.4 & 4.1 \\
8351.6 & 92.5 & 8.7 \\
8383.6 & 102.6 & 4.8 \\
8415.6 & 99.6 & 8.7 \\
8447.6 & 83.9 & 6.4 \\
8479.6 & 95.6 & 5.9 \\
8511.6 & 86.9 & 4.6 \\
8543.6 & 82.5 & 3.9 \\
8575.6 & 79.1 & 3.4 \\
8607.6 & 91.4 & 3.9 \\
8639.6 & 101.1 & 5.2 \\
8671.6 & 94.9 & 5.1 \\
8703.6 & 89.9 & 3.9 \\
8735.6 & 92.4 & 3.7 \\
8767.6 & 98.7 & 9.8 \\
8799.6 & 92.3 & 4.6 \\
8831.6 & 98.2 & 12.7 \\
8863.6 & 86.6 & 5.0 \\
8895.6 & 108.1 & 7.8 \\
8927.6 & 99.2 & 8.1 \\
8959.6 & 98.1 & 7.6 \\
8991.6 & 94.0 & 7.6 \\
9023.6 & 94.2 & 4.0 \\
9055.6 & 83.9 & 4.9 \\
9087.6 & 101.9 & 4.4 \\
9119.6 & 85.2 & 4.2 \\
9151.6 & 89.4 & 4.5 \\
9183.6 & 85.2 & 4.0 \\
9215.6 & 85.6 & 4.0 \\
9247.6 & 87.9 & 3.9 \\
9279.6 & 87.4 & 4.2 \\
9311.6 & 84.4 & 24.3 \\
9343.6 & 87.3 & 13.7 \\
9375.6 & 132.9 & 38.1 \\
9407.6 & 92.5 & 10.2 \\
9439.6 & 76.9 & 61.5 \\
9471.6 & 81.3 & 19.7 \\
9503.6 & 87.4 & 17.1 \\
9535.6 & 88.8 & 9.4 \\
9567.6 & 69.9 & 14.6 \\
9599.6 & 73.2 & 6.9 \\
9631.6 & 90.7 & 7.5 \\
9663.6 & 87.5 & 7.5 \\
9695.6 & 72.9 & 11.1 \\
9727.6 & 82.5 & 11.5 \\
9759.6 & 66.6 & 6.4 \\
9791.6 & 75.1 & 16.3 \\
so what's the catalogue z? 0.19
